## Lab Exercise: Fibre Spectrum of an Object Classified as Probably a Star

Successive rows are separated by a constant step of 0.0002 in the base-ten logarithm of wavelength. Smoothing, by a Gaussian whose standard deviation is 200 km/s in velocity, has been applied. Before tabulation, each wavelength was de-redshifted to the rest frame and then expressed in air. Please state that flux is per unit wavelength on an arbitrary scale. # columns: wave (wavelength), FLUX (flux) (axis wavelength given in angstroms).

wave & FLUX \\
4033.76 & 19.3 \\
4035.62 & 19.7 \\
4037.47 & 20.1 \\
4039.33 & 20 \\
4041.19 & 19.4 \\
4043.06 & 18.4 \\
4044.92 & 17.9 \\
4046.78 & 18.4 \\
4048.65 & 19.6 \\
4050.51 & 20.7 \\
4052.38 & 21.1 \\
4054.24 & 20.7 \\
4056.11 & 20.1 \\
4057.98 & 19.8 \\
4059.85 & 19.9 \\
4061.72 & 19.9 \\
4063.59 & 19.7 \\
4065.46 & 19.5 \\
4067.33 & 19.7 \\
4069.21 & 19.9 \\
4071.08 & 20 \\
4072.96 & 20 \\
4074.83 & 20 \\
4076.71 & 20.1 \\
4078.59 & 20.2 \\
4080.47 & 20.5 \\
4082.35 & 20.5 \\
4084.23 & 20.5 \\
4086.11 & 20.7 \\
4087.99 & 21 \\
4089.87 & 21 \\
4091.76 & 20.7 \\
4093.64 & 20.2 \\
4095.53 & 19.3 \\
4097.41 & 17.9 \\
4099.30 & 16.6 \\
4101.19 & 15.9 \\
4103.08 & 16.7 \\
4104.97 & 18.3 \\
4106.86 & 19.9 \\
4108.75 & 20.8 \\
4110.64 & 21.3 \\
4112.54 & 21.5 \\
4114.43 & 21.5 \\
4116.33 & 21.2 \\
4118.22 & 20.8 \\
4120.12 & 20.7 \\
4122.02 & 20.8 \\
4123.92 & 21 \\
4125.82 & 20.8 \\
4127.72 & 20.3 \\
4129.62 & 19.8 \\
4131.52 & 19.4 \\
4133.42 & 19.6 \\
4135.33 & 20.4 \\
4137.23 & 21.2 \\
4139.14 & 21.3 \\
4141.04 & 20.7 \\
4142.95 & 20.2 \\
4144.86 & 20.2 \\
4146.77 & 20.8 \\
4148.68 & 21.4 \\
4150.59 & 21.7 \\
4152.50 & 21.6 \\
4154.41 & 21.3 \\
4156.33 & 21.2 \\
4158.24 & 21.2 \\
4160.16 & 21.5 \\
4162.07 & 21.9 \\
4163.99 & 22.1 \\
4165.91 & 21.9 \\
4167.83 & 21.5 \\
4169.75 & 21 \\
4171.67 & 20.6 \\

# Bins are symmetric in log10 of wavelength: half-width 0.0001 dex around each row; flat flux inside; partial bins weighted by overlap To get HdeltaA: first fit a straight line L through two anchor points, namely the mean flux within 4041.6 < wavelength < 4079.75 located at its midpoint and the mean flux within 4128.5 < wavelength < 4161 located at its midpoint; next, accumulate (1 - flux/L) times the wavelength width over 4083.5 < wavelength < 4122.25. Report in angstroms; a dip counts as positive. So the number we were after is 0.8 angstroms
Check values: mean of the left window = 19.8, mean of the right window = 20.8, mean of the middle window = 19.9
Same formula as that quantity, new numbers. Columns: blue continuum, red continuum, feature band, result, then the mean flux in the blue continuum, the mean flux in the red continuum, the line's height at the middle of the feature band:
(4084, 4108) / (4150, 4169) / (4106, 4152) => -0.8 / 19.1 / 21.6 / 20.4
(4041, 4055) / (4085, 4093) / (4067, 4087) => 0.2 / 19.5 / 20.8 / 20.4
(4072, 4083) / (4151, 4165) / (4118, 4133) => 0.4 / 20.2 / 21.5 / 21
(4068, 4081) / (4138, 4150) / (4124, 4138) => 0.3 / 20.1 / 20.8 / 20.7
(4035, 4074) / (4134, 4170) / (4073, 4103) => 1.0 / 19.7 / 21.2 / 20.2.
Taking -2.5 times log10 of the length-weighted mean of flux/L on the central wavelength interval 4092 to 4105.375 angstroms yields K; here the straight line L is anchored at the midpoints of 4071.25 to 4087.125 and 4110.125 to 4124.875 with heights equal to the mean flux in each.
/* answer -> 0.15 mag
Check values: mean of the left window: 20.3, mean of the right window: 21.1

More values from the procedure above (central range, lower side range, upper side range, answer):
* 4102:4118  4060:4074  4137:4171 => 0.02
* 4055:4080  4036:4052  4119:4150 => -0.01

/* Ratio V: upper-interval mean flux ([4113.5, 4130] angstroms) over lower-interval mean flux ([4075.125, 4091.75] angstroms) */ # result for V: 1.0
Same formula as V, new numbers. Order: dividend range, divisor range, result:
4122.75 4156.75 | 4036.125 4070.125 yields 1.05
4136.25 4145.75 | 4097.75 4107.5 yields 1.19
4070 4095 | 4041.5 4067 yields 1.04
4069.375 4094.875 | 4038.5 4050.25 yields 1.07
